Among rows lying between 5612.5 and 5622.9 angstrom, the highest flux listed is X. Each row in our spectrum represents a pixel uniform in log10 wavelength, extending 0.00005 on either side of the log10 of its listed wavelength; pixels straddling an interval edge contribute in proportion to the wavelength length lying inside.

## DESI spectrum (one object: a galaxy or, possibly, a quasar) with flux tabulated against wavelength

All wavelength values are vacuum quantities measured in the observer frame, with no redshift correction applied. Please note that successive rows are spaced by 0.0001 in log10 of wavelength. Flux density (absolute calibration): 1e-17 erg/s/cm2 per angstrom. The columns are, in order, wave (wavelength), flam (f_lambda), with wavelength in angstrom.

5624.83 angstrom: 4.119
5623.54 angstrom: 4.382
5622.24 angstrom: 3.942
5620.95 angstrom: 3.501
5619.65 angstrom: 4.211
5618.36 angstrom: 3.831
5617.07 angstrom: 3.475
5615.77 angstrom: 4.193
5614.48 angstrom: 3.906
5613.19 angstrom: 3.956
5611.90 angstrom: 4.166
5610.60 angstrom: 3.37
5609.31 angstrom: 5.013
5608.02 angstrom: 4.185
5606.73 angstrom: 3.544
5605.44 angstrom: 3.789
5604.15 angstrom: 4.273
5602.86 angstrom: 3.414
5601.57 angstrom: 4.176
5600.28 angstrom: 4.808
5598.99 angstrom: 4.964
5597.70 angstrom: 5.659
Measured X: 4.211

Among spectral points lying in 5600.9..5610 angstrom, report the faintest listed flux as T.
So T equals 3.414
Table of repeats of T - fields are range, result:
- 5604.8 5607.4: 3.544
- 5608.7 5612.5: 3.37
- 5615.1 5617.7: 3.475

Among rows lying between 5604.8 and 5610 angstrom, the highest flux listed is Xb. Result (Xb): 5.013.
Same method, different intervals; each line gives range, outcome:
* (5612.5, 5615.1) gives 3.956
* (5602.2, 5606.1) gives 4.273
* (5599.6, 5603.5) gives 4.808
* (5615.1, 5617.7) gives 4.193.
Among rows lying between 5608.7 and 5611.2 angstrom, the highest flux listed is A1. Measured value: 5.013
